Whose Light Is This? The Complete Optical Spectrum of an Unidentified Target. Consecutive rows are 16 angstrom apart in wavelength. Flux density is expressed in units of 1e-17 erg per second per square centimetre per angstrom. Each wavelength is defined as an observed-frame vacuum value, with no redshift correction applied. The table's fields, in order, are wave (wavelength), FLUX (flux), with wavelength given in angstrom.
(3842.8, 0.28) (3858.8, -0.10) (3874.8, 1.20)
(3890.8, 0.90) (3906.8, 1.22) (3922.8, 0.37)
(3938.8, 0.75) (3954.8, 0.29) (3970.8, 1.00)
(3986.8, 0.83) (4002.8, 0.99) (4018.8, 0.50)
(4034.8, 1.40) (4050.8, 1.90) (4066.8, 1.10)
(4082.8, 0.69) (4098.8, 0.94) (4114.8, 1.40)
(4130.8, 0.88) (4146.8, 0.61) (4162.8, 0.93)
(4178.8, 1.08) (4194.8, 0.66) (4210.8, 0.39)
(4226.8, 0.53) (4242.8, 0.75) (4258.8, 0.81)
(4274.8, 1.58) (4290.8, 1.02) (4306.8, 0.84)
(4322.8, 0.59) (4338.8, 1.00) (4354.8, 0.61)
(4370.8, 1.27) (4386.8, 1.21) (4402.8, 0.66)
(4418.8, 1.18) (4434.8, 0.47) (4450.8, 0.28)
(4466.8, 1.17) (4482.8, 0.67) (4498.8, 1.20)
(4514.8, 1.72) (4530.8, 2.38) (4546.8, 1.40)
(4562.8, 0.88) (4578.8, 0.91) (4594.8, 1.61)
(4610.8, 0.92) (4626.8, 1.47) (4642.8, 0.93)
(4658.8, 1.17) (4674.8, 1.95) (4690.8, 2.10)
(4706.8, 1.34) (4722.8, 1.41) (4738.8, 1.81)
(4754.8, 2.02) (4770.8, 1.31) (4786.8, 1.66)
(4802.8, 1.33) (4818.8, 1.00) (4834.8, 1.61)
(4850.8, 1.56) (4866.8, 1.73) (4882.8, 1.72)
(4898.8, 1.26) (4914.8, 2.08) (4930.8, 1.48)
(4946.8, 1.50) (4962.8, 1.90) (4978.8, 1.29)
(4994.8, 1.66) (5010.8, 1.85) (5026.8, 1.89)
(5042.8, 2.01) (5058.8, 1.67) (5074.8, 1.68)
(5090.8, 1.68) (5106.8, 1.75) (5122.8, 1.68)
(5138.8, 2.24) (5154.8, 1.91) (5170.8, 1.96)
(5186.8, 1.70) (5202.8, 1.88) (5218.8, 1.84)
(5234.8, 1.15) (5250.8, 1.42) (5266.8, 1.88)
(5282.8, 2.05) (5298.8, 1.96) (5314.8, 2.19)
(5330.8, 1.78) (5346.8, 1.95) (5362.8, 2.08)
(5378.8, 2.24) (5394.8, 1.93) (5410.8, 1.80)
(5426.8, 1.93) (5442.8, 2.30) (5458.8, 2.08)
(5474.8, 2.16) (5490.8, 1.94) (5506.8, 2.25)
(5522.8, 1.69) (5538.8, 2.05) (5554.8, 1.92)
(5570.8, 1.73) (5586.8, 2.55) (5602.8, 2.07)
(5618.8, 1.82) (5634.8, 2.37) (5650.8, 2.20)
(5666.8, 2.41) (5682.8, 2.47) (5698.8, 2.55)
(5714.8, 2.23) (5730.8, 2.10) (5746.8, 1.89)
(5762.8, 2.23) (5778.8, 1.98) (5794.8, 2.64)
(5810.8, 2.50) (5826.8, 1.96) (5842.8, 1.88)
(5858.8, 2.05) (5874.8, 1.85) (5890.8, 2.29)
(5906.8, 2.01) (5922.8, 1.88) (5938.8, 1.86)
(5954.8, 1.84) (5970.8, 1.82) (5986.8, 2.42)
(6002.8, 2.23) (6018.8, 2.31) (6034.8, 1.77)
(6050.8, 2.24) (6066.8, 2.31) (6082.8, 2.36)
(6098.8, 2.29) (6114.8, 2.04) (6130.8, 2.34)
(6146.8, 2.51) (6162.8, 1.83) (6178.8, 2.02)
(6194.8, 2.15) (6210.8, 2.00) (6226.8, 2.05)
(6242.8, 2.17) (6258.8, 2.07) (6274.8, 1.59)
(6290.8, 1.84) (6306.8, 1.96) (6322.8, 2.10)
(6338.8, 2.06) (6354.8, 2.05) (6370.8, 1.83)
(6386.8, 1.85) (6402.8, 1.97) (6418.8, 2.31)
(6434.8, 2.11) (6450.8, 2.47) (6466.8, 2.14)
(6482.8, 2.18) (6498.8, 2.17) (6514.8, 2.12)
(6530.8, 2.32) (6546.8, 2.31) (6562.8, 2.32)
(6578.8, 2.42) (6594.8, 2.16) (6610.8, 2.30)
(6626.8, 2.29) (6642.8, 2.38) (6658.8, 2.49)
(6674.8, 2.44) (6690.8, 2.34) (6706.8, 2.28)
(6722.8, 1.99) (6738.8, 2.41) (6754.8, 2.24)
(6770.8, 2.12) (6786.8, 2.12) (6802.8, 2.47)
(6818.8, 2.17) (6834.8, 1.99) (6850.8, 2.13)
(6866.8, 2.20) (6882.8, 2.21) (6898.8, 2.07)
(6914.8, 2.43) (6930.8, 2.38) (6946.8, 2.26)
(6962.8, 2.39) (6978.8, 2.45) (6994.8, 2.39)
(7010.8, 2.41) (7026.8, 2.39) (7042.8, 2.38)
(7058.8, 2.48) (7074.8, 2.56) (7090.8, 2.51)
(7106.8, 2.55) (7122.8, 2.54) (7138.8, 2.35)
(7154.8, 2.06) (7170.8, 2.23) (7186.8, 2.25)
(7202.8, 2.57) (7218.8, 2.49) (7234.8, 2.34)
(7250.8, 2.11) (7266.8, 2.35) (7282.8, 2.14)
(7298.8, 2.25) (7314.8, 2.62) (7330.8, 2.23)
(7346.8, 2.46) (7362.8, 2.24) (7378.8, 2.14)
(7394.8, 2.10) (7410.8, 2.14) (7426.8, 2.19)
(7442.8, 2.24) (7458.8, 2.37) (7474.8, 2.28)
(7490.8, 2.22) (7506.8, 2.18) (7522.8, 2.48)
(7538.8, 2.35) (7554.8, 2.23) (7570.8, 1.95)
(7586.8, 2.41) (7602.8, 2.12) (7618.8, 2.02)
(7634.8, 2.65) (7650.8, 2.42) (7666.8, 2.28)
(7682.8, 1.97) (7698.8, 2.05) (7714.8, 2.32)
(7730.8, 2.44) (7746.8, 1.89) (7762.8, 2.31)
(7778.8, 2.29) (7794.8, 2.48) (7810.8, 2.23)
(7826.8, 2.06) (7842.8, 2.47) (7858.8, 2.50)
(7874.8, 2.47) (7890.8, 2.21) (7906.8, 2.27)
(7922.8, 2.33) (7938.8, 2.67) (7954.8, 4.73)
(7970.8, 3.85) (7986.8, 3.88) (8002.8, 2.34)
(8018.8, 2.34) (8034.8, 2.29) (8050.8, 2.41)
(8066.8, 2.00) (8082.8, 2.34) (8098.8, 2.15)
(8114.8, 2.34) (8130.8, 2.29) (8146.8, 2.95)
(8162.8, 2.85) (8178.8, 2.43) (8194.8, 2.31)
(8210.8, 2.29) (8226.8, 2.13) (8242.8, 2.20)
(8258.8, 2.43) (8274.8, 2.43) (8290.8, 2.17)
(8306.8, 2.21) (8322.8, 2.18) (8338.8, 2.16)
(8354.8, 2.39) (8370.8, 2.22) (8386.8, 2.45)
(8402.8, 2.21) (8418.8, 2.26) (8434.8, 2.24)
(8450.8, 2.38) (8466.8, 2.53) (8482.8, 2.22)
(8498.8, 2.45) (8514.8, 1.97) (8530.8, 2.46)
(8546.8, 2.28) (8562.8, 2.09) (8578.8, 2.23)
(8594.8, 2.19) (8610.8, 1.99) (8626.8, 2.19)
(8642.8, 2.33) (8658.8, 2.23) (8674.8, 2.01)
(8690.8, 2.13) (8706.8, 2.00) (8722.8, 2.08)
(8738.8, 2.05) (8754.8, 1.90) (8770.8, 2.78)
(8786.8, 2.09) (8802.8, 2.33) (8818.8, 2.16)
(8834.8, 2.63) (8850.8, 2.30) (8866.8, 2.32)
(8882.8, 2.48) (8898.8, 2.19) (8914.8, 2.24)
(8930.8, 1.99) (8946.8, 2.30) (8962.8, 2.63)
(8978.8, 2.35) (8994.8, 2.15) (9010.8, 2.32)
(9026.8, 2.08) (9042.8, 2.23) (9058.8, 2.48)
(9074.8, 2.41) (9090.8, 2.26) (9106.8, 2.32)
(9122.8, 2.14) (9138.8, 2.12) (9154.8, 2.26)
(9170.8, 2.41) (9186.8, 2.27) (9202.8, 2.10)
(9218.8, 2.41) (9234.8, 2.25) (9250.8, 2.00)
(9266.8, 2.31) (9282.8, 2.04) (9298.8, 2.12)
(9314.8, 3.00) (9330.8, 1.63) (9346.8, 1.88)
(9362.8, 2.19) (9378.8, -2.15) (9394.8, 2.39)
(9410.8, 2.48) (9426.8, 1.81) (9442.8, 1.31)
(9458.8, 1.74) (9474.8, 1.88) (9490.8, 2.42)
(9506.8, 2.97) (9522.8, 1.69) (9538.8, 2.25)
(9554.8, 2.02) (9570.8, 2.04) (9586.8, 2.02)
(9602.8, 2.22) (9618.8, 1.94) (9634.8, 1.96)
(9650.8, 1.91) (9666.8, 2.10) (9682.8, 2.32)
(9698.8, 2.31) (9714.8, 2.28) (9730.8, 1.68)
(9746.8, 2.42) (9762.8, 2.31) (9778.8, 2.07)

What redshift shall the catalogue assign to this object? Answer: 0.213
